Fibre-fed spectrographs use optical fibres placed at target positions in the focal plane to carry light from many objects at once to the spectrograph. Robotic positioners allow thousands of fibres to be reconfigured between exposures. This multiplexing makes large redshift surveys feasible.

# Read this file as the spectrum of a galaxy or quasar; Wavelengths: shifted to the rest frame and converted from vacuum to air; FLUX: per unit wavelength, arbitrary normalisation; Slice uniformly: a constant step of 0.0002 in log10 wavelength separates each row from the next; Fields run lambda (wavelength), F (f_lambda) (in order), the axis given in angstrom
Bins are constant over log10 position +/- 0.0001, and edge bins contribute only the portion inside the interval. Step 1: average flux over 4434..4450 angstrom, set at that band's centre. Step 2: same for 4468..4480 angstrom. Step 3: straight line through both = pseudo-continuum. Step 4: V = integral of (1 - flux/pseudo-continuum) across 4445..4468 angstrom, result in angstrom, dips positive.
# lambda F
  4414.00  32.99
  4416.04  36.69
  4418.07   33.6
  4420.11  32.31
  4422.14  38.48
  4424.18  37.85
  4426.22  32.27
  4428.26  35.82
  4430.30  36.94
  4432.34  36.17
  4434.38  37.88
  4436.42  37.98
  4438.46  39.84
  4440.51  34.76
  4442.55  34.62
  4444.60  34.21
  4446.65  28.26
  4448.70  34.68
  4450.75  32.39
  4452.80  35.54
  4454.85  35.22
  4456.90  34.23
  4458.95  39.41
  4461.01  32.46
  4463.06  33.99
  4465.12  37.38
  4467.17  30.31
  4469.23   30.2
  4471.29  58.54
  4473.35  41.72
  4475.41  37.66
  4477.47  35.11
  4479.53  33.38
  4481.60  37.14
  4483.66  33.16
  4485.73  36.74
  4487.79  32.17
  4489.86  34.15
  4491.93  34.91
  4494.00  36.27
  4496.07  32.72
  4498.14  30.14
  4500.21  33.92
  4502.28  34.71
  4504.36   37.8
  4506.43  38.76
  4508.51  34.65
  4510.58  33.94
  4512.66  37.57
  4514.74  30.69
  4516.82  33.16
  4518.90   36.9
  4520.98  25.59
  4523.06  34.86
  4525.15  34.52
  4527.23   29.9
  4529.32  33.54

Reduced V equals 1.9 angstrom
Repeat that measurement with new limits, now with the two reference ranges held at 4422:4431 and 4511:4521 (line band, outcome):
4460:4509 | -1.9 angstrom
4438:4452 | 0.6 angstrom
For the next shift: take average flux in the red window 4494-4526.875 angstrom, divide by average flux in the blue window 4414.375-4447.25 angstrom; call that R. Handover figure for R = 0.96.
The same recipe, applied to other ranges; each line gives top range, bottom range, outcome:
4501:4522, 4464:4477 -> 0.88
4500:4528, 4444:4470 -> 1.01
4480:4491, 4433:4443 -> 0.93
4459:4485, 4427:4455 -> 1.04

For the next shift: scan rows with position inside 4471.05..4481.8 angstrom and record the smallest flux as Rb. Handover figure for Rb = 33.38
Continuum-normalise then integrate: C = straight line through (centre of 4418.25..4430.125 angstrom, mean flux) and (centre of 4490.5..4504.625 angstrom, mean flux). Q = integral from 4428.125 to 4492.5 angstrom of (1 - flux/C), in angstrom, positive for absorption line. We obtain -2.1 angstrom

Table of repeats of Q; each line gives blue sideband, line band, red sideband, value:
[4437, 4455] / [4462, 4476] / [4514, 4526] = -1.94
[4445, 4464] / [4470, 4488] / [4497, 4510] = -2.13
